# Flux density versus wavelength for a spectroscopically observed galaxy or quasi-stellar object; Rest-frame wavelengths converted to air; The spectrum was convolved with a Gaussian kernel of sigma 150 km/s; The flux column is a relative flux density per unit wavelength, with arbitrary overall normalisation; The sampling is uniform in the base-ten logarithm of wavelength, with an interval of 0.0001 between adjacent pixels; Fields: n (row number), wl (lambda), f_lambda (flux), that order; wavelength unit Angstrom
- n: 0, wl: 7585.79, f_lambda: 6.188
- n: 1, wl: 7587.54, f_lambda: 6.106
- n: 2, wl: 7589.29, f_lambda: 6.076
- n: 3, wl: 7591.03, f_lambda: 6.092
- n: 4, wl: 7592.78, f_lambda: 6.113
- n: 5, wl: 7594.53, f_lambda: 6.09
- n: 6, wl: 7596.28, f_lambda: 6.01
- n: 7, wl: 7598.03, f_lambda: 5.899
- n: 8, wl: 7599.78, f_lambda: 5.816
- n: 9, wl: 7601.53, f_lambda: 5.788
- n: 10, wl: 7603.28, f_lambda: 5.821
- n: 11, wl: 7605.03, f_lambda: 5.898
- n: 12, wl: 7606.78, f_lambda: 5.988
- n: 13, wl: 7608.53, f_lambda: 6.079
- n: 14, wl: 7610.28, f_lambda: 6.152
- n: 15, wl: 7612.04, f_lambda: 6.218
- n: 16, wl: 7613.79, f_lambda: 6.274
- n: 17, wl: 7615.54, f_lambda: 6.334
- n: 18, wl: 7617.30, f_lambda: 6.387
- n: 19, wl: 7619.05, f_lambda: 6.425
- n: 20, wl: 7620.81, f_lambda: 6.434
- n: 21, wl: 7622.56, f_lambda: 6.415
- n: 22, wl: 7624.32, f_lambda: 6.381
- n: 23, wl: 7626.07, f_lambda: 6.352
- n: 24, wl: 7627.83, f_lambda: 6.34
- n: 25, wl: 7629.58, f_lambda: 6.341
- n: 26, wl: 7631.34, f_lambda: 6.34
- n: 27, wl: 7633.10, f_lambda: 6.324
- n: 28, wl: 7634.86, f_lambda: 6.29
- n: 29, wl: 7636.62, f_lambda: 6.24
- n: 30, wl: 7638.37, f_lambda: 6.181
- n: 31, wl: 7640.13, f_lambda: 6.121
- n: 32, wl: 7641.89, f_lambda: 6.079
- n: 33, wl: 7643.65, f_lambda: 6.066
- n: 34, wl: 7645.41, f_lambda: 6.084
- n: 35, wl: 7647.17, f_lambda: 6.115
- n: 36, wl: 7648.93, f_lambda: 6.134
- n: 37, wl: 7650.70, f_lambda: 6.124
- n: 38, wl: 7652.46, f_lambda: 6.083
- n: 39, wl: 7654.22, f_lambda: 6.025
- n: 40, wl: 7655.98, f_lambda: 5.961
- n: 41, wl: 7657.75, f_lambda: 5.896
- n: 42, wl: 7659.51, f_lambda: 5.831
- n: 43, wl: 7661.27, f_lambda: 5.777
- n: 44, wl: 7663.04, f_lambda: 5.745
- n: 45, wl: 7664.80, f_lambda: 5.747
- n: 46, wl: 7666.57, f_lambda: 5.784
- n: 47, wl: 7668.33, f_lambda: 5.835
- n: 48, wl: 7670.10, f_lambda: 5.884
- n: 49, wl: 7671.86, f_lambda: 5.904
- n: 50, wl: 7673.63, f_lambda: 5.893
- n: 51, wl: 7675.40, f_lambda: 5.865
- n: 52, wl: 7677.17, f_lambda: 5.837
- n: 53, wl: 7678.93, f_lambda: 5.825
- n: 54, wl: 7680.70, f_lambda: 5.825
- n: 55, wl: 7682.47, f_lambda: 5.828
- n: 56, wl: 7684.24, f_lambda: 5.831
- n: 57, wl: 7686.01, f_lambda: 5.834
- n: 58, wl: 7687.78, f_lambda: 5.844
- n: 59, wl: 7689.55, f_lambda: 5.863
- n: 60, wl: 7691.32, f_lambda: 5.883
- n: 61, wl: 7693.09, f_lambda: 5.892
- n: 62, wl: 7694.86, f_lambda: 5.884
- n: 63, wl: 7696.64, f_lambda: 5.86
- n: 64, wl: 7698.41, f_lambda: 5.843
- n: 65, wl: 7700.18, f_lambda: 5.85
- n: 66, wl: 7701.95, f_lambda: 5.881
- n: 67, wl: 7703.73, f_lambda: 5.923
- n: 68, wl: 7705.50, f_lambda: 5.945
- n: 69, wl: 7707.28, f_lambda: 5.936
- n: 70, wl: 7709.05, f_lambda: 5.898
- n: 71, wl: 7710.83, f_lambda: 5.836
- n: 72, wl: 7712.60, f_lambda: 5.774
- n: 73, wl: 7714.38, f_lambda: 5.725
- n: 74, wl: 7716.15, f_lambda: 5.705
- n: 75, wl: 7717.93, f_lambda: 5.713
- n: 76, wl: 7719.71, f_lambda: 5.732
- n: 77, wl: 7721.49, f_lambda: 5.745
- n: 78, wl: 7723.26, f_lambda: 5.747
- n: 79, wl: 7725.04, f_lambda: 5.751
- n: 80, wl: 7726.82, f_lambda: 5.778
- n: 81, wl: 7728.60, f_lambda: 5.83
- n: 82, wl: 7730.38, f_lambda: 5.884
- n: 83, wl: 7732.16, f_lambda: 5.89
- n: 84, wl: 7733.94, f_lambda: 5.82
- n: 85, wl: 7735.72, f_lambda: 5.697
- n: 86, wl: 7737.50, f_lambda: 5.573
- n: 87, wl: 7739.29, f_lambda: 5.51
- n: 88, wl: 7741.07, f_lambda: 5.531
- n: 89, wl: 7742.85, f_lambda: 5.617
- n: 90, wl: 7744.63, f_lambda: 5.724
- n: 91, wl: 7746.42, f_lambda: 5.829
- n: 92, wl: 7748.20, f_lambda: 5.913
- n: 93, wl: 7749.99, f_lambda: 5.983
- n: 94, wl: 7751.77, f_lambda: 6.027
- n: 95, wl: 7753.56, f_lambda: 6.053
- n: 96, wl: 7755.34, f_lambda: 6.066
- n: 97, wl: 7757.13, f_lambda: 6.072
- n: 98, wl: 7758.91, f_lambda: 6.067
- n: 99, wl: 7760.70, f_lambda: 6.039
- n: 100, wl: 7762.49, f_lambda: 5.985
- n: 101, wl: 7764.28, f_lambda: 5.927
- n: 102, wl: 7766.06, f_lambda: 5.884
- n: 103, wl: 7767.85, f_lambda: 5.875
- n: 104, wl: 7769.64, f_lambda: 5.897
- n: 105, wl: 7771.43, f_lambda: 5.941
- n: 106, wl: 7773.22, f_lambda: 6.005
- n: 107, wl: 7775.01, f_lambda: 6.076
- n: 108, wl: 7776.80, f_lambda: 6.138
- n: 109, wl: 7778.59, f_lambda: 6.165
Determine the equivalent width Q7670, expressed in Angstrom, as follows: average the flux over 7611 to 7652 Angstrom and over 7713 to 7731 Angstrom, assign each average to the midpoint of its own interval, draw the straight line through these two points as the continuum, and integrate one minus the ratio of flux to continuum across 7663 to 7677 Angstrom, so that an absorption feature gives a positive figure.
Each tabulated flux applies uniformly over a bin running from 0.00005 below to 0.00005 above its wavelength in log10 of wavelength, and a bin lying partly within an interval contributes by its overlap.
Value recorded 0.5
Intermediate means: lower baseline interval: 6.26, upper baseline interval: 5.76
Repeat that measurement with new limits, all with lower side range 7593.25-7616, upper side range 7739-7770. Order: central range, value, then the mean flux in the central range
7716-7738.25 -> 0.6 Angstrom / 5.76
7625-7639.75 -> -0.7 Angstrom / 6.3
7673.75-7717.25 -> 0.7 Angstrom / 5.85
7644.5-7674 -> 0.2 Angstrom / 5.93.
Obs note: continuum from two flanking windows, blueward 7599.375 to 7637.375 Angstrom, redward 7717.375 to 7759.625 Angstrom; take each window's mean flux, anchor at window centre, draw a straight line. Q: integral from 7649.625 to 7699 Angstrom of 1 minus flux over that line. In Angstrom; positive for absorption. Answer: 1.3 Angstrom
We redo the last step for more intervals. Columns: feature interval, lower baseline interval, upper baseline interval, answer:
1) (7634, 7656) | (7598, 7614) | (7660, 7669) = -1.0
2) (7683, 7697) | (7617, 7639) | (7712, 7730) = 0.2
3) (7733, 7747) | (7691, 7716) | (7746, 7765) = 0.7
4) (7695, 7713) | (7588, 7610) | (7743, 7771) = 0.2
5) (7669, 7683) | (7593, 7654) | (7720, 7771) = 0.4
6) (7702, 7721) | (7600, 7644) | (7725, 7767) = 0.4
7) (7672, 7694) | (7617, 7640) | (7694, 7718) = 0.5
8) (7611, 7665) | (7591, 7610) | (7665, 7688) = -2.4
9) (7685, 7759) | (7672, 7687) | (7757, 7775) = 1.0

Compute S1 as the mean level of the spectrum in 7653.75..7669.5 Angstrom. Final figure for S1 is 5.84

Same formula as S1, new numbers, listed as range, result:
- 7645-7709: 5.89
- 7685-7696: 5.86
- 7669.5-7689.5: 5.85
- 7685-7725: 5.83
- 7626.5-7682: 6.02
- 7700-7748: 5.77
